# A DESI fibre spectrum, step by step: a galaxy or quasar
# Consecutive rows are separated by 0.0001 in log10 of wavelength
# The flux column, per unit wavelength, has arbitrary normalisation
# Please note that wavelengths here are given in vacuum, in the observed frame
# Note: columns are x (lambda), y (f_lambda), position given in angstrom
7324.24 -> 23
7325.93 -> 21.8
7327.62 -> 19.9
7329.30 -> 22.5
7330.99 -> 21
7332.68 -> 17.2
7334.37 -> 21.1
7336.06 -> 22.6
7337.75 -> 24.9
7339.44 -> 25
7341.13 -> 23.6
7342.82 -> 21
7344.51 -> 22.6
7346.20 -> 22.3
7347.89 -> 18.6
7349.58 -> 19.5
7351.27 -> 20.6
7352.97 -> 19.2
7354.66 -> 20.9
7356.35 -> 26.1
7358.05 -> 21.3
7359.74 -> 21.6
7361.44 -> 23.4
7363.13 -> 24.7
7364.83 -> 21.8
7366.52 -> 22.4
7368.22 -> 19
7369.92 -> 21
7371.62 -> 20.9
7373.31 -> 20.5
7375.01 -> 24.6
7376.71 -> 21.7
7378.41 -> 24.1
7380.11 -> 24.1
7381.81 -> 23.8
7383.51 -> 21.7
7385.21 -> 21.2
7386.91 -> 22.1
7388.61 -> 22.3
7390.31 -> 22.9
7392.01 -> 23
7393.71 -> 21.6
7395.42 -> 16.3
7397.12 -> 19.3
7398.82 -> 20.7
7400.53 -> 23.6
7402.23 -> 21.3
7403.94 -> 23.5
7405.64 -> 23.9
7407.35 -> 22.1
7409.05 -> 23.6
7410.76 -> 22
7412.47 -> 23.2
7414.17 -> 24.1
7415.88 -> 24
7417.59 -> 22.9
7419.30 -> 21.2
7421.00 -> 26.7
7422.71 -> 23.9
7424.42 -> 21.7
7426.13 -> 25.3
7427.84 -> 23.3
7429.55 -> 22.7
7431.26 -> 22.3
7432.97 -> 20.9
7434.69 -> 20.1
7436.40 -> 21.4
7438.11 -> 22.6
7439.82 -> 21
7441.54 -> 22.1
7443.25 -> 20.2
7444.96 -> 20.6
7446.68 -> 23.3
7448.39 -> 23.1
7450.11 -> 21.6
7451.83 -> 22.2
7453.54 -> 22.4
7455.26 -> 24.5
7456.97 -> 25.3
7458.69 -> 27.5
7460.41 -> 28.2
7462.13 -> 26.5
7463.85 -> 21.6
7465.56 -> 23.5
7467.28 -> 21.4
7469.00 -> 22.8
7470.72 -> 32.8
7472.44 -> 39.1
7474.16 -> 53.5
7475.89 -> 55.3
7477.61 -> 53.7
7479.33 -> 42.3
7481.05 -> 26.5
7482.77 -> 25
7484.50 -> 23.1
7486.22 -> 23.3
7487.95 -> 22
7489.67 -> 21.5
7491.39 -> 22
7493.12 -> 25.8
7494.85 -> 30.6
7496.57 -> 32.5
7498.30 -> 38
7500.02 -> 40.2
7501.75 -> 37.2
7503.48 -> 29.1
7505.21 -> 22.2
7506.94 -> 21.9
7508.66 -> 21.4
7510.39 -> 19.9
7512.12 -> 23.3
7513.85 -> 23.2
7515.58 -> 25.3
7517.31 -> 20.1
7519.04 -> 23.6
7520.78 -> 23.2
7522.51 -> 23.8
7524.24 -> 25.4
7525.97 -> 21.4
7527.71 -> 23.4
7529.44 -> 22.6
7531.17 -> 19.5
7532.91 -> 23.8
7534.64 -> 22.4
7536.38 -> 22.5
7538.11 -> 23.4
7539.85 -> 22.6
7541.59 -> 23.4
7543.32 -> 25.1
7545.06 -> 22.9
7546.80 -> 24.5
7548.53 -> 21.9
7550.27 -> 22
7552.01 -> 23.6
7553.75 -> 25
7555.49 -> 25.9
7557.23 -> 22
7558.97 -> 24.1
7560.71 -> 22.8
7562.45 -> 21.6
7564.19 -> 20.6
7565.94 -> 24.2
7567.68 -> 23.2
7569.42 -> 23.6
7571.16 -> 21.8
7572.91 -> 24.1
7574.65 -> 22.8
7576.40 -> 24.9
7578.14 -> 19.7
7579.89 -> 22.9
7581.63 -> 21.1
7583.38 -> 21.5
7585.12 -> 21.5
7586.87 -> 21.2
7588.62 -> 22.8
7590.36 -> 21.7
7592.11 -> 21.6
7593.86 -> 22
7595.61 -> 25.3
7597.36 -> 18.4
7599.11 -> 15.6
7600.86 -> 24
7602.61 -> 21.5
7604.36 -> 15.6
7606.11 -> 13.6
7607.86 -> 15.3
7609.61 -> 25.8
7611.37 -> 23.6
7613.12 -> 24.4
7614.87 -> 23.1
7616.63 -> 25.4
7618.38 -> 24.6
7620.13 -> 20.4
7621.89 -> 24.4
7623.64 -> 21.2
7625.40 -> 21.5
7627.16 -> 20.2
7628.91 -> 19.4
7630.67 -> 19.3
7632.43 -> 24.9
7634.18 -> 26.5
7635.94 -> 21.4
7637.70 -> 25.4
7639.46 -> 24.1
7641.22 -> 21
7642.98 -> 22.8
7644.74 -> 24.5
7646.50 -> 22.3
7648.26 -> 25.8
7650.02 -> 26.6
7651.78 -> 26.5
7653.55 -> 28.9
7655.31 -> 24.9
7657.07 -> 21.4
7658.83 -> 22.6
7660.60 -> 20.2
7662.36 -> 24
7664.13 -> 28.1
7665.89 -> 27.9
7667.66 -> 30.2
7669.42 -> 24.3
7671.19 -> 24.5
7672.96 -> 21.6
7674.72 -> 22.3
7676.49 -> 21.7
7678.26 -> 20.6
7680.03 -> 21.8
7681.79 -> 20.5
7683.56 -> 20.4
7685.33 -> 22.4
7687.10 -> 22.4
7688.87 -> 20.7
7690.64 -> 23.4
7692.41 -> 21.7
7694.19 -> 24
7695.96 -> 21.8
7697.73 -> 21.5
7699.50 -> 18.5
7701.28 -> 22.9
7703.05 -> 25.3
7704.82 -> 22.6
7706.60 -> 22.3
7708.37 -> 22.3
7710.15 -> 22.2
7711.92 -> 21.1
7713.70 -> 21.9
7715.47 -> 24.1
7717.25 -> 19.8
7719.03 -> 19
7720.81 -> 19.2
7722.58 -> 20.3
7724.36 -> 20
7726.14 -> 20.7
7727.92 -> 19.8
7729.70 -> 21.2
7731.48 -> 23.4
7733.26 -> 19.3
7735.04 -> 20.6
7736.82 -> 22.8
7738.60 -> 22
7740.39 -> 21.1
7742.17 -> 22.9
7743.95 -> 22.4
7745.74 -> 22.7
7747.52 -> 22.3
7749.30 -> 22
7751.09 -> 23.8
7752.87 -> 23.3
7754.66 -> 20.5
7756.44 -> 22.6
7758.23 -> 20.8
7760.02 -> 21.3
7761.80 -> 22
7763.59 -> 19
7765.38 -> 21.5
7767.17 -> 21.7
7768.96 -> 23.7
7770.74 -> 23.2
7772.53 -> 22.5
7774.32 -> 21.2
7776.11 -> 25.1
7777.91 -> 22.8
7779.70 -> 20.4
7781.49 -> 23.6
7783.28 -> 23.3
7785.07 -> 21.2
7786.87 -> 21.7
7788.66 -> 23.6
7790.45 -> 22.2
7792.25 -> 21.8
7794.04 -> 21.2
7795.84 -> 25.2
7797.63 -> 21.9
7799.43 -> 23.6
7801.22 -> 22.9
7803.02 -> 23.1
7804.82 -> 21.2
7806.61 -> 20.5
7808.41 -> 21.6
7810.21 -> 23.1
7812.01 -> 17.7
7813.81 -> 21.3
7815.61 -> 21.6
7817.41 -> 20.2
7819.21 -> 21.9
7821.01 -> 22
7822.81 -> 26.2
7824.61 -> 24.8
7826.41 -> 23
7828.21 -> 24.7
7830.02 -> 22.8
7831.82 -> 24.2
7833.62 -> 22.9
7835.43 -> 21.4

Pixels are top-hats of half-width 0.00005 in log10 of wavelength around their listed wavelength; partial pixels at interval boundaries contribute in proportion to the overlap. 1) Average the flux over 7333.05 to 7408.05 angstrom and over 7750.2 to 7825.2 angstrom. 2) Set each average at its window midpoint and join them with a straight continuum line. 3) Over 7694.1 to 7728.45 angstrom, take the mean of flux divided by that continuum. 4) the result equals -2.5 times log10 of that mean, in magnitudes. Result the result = 0.04 mag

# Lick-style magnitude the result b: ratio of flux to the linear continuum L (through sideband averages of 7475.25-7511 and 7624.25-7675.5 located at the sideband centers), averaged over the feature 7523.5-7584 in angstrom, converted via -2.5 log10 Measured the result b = 0.20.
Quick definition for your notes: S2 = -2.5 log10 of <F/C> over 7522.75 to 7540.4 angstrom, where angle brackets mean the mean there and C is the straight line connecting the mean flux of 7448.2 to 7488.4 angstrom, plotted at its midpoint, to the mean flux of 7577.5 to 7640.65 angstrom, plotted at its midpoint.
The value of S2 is 0.15 mag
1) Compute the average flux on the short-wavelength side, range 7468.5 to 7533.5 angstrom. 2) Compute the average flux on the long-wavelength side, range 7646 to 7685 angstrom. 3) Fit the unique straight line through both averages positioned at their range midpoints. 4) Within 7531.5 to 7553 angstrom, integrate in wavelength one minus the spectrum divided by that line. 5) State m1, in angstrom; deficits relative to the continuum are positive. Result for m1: 3.3 angstrom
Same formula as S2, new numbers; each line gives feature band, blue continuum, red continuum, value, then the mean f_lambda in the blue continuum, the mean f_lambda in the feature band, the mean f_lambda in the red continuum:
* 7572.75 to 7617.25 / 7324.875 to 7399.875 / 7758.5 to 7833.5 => 0.03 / 21.7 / 21.5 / 22.3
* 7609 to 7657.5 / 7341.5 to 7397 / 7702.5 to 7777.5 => -0.09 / 21.8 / 23.6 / 21.8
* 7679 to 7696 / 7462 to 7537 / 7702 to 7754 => 0.04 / 27.7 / 21.9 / 21.7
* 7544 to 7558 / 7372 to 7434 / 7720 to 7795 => -0.06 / 22.5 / 23.5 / 21.8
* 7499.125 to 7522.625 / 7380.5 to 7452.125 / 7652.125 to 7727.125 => -0.14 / 22.3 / 25.4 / 22.5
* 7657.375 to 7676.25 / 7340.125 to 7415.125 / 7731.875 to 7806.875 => -0.10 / 22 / 24.4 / 22.2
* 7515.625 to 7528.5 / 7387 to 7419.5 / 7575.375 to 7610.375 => -0.09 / 22.2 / 23.1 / 20.8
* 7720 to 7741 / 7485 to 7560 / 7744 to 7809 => 0.09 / 24.6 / 20.9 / 22.3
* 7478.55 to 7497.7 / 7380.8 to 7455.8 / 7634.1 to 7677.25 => -0.17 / 22.3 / 26.9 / 24.3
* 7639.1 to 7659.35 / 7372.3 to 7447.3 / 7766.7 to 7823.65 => -0.09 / 22.3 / 24.3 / 22.3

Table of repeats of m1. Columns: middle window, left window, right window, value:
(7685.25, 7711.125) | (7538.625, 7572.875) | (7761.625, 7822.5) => 0.3 angstrom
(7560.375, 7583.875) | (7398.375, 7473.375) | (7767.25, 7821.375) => 0.6 angstrom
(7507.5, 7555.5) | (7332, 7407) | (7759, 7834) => -2.0 angstrom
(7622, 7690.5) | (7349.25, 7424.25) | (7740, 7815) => -3.5 angstrom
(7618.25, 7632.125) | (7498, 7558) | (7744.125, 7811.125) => 1.3 angstrom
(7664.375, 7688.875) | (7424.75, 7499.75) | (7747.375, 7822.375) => 0.6 angstrom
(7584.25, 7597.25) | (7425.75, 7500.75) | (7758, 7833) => 1.7 angstrom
